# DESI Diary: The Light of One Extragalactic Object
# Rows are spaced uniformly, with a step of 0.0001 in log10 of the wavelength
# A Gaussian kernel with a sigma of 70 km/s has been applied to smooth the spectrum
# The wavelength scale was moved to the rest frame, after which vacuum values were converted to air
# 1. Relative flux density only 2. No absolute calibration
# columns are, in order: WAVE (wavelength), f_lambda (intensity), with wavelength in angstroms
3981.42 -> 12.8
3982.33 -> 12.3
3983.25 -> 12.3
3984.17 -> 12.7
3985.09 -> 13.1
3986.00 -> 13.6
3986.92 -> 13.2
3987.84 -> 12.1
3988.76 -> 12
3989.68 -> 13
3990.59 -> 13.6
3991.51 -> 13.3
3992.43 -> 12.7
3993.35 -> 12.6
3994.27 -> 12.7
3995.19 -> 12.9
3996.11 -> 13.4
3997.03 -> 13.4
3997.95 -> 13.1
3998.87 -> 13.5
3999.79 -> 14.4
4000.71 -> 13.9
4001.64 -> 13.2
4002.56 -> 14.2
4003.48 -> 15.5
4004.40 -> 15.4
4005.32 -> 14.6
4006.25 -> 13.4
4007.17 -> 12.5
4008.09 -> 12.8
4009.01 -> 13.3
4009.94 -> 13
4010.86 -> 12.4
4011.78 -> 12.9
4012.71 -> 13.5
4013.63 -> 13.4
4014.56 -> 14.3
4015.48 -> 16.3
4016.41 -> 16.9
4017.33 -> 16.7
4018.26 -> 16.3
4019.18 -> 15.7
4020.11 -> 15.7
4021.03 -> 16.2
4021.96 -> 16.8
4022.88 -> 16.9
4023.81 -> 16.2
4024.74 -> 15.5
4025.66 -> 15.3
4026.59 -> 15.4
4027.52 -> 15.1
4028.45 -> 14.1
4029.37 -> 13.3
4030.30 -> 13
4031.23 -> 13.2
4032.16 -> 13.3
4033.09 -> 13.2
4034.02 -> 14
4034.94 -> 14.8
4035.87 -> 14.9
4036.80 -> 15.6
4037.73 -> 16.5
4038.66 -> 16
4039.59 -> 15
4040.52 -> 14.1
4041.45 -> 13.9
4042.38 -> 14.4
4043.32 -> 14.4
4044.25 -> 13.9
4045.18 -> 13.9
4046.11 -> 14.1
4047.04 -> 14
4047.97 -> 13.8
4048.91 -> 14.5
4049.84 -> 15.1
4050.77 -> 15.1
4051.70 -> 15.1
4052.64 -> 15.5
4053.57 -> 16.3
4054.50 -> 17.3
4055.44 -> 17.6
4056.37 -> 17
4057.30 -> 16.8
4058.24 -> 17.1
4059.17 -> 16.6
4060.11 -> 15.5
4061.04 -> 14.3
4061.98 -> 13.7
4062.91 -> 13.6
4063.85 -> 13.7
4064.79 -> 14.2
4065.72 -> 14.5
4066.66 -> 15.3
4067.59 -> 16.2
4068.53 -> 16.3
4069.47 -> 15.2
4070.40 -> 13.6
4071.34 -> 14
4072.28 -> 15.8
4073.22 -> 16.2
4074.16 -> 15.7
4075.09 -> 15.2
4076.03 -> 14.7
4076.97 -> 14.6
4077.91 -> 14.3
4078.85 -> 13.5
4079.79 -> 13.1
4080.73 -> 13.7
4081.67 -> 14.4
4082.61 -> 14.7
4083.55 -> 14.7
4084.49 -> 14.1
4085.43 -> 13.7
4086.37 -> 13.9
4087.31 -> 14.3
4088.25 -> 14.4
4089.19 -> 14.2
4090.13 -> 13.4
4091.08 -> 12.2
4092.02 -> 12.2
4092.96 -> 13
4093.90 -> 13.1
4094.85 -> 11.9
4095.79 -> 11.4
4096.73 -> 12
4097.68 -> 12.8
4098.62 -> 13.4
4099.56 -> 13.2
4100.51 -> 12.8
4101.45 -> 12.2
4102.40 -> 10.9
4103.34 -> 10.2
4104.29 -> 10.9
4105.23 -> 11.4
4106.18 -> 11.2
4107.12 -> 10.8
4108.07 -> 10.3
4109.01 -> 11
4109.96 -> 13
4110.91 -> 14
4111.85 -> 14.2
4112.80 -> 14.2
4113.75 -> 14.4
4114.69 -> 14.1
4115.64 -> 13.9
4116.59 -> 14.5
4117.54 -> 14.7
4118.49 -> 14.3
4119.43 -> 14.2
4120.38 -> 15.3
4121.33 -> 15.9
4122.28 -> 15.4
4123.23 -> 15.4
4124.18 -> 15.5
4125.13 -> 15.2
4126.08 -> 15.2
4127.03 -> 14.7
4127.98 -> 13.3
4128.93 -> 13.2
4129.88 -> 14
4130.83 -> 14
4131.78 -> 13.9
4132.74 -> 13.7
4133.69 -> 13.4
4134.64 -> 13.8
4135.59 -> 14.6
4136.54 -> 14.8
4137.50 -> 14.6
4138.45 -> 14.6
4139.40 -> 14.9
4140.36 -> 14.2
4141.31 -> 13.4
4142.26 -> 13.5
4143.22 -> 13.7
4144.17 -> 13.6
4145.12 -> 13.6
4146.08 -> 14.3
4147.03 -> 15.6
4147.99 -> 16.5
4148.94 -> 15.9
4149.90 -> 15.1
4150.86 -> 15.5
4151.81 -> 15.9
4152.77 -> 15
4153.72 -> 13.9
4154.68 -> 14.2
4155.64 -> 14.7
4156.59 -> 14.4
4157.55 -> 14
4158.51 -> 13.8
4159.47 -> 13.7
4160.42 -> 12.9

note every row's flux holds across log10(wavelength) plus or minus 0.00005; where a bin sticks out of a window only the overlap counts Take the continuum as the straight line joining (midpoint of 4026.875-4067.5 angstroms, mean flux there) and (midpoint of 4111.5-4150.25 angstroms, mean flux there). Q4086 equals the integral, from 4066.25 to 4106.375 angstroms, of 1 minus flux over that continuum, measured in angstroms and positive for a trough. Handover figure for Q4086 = 2.9 angstroms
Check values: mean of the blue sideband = 14.8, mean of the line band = 13.6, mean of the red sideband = 14.5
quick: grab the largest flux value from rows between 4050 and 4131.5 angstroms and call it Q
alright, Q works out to 17.6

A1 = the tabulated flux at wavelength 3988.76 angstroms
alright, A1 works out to 12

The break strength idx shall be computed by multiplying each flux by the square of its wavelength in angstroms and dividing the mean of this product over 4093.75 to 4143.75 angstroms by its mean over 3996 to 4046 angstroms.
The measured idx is 0.98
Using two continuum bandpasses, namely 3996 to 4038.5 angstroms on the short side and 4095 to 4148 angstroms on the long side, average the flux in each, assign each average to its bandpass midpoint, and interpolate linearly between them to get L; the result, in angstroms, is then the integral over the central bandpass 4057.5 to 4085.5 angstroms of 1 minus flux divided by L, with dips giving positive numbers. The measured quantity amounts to -1.45 angstroms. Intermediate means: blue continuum 14.5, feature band 14.8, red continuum 13.6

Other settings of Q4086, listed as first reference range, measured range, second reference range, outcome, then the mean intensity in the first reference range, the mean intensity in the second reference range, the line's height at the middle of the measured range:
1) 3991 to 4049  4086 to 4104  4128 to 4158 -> 2.1 angstroms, 14.3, 14.4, 14.4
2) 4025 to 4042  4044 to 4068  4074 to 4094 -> -1.6 angstroms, 14.5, 14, 14.3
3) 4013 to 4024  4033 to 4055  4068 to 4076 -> 1.0 angstroms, 15.9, 15.2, 15.6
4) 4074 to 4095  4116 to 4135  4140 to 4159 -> -0.2 angstroms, 13.9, 14.5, 14.3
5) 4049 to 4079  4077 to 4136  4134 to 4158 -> 5.7 angstroms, 15.3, 14.6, 14.9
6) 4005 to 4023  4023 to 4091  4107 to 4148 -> -1.5 angstroms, 14.6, 14.1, 14.4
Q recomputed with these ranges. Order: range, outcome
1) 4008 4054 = 16.9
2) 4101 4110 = 13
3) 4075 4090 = 15.2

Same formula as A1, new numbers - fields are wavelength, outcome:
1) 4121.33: 15.9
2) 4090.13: 13.4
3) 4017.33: 16.7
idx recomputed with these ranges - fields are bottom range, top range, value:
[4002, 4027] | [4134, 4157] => 1.05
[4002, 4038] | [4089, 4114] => 0.88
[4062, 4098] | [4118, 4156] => 1.07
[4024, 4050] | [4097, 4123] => 0.94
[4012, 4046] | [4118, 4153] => 1.03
